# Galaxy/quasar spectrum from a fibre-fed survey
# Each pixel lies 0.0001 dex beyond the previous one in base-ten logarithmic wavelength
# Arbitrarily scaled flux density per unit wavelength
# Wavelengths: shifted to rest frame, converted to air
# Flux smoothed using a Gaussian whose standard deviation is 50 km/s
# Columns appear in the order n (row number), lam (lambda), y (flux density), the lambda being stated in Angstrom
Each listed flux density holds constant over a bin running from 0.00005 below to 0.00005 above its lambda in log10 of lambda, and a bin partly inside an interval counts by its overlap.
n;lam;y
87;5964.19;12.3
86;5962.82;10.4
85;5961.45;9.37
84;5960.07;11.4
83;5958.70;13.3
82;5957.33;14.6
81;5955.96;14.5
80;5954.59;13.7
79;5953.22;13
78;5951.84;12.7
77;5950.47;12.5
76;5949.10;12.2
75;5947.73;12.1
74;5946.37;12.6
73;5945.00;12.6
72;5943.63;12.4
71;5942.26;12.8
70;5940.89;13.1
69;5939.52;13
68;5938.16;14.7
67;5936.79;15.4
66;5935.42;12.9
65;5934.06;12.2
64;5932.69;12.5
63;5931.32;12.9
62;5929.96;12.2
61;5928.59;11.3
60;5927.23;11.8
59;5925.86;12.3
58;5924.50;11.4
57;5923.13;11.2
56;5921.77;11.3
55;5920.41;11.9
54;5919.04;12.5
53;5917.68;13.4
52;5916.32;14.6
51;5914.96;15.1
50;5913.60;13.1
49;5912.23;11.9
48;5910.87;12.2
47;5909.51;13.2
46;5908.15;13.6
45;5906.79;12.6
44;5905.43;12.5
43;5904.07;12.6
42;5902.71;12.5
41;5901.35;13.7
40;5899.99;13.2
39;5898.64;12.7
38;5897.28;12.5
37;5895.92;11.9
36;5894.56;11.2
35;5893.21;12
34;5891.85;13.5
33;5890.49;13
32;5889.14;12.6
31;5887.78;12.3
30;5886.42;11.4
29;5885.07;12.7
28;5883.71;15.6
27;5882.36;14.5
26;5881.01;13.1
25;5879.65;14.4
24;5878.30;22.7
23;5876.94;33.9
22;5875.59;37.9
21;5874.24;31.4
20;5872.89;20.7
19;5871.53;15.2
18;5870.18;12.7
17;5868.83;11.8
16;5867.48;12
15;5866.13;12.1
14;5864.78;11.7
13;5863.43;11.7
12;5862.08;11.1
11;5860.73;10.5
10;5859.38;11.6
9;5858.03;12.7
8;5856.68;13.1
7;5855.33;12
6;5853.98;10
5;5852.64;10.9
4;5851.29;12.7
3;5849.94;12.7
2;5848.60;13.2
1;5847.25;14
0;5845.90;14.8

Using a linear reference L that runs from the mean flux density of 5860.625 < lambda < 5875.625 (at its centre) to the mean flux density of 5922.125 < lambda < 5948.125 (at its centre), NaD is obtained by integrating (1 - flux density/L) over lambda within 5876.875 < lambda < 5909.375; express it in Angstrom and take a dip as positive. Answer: 2.0 Angstrom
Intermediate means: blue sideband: 15.9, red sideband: 12.6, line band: 13.8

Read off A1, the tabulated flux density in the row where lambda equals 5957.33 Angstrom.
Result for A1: 14.6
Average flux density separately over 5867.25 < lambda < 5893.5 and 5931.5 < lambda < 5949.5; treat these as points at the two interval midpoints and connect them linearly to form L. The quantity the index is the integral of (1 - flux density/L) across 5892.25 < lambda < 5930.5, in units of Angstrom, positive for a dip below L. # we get 6.43 Angstrom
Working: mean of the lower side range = 17.3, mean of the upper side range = 13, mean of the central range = 12.5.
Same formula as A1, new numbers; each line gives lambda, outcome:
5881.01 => 13.1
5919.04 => 12.5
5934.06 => 12.2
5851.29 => 12.7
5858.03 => 12.7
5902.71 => 12.5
